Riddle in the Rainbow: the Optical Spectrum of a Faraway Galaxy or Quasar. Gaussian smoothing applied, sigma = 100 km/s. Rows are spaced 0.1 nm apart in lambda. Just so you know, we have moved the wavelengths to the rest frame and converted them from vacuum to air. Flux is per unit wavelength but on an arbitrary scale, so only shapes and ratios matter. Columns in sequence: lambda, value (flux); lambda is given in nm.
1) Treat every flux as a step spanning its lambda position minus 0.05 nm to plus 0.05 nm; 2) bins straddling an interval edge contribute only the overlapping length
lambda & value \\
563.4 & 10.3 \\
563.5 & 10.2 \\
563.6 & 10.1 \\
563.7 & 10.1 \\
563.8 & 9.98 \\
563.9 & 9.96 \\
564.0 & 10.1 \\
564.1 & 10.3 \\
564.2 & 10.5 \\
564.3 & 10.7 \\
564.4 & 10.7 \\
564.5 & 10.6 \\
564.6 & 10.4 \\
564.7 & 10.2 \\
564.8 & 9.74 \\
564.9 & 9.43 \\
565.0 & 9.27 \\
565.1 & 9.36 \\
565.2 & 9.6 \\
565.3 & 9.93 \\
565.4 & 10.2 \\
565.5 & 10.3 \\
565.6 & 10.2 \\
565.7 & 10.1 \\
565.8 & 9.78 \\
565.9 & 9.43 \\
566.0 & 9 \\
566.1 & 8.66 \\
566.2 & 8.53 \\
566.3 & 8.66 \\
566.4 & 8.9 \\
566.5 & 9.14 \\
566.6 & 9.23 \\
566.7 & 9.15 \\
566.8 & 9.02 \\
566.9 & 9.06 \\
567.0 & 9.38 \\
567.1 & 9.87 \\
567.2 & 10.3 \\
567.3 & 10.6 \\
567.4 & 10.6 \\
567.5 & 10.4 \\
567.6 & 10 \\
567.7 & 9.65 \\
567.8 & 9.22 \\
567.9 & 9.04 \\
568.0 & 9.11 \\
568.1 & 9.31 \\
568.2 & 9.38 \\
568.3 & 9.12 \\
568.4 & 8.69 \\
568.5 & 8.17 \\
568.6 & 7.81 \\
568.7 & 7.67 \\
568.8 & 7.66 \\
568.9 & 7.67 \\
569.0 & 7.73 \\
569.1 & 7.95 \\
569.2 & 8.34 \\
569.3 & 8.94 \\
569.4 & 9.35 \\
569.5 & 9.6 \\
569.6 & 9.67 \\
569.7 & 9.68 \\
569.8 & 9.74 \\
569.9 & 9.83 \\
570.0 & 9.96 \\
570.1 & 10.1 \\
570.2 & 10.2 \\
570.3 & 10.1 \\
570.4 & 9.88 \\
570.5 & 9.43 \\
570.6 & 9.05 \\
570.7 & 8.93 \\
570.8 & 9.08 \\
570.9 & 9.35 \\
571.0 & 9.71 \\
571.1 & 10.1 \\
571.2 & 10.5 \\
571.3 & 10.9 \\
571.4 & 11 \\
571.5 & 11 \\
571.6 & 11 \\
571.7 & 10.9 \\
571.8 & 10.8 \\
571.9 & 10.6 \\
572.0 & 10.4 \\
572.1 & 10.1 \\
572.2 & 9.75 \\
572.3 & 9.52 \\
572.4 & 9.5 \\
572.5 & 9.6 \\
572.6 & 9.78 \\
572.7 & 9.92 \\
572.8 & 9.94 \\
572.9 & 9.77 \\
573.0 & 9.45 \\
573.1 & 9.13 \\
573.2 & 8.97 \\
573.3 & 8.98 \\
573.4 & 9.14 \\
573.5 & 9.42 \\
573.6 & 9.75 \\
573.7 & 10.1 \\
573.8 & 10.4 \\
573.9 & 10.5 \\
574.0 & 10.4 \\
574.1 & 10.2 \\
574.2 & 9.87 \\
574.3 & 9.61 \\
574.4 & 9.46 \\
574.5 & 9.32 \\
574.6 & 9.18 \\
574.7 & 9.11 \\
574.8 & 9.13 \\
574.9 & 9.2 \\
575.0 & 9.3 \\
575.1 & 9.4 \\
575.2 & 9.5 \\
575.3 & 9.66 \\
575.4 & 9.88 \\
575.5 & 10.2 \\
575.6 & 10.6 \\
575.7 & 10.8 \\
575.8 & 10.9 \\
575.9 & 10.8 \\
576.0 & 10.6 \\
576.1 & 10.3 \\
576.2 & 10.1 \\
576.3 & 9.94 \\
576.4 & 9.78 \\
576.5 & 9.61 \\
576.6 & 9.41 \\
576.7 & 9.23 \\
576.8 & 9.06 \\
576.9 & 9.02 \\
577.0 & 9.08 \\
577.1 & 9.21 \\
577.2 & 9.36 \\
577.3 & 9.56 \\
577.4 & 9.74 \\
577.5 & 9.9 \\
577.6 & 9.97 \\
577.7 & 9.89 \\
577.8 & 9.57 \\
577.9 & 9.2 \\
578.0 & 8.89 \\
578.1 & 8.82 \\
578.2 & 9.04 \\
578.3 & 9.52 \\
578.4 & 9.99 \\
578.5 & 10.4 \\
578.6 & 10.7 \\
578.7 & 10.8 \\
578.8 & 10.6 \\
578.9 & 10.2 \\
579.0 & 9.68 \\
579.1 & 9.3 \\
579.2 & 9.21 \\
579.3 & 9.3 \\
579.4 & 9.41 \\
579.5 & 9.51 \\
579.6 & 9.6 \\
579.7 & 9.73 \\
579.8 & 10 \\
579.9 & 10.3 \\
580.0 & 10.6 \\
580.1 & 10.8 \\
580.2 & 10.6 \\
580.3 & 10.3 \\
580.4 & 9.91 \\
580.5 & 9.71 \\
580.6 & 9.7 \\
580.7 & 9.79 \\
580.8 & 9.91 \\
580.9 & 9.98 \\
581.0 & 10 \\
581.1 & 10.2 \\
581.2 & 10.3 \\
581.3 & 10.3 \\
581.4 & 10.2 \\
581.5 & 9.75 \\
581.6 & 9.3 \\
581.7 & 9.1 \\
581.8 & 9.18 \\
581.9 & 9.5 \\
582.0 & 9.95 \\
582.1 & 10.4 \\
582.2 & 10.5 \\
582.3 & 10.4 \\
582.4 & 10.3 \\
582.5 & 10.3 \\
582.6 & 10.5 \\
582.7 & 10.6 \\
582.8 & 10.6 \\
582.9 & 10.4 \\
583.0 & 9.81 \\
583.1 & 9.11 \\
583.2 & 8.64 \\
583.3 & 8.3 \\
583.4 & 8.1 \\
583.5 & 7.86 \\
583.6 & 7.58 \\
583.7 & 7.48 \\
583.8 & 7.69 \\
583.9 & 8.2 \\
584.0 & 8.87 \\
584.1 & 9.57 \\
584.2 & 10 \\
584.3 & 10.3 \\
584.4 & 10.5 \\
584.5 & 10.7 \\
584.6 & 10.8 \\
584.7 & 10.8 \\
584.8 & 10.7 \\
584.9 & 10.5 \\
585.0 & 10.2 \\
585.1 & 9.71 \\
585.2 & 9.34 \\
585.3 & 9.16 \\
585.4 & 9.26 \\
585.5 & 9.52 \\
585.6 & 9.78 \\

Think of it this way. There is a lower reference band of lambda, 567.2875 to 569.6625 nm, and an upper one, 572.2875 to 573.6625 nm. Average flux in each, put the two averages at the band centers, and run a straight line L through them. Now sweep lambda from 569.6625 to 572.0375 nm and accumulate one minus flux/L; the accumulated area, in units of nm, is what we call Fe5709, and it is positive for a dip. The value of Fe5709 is -0.22 nm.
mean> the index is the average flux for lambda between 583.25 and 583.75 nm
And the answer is 7.86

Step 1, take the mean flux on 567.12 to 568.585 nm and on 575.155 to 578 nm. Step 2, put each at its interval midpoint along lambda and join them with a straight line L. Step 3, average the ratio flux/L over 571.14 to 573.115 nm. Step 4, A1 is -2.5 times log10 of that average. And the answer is -0.06 mag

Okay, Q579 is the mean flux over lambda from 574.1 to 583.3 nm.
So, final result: 9.82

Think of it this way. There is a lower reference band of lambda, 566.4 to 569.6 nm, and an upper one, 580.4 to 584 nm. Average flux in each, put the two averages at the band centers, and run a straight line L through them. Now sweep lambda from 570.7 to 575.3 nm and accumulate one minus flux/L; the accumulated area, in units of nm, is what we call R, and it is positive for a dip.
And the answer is -0.30 nm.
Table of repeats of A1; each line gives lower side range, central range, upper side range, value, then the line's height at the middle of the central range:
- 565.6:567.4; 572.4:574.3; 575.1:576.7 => 0.02 mag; 9.9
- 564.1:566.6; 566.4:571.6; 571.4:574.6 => 0.05 mag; 9.82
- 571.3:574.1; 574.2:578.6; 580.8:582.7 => 0.04 mag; 10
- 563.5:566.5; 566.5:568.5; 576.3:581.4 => 0.04 mag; 9.81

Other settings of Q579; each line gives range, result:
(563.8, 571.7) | 9.56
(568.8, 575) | 9.66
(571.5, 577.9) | 9.8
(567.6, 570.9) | 9.08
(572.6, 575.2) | 9.59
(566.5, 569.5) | 9.06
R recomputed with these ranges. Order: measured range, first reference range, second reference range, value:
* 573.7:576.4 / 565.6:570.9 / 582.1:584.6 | -0.17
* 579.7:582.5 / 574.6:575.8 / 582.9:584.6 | -0.24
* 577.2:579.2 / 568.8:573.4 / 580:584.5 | -0.02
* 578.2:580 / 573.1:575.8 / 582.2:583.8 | -0.08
